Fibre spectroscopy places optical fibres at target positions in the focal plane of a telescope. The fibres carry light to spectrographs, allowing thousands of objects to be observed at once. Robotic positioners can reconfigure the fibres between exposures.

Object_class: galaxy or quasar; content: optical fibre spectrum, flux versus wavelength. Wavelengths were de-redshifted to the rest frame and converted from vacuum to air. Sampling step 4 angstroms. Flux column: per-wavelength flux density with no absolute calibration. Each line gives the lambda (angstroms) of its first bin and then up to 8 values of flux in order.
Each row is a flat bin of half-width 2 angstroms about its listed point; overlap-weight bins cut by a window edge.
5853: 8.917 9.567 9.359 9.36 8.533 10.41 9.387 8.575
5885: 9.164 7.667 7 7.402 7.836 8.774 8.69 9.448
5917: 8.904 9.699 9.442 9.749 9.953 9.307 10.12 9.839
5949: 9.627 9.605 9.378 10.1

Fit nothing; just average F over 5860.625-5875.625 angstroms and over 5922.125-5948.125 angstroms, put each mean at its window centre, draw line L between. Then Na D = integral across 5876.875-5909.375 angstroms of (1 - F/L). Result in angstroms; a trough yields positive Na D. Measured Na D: 4.57 angstroms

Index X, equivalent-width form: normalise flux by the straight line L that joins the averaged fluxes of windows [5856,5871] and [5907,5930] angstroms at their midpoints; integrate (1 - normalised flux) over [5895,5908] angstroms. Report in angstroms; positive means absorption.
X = 1.7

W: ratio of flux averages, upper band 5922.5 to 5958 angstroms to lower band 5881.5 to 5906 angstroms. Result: 1.21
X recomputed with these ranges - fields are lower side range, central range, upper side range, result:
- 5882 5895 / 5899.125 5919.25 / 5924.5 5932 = 0.3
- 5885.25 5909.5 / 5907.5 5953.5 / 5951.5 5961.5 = -3.4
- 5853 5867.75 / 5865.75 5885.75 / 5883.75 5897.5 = -1.6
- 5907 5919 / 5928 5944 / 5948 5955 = -0.7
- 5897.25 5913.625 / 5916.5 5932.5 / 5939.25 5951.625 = -0.7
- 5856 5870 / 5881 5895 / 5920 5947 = 2.0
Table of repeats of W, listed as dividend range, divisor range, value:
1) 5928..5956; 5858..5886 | 1.05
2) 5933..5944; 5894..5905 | 1.26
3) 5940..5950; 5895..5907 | 1.23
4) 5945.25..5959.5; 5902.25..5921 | 1.07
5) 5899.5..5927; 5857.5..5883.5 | 0.97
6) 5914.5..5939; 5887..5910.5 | 1.21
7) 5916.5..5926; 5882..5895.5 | 1.18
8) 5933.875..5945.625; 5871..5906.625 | 1.15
